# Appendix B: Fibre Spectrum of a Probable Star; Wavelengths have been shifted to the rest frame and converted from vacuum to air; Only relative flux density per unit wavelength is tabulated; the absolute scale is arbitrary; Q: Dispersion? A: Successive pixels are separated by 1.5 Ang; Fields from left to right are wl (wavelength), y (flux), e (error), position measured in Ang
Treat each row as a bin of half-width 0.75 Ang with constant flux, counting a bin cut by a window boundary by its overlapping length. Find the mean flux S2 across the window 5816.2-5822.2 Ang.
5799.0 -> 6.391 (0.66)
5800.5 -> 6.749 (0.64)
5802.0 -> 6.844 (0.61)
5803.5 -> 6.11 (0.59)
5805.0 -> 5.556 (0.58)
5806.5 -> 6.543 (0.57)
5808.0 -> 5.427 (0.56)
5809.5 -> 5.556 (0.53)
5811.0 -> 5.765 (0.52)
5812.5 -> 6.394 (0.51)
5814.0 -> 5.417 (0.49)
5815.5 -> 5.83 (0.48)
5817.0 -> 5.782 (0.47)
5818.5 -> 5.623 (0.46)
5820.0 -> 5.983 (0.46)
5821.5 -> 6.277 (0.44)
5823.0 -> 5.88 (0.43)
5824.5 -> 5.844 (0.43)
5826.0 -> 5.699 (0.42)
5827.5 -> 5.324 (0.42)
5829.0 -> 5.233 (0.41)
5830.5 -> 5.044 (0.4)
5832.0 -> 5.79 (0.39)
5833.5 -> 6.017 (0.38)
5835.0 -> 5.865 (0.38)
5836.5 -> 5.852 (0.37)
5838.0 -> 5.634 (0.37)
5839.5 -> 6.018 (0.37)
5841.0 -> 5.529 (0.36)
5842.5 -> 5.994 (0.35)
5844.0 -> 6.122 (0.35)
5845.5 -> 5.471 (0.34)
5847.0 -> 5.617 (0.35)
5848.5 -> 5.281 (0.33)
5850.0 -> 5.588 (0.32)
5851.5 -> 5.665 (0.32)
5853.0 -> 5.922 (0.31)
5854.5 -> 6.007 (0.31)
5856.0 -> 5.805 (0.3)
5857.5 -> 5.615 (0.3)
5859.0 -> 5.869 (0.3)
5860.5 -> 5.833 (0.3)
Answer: 5.91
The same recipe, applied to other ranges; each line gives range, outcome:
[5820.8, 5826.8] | 5.92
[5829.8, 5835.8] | 5.69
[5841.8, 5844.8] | 6.05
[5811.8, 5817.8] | 5.85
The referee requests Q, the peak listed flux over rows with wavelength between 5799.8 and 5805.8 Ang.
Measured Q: 6.844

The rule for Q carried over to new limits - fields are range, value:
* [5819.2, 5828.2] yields 6.277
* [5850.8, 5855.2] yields 6.007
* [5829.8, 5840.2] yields 6.018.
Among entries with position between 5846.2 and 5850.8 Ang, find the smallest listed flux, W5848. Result 5.281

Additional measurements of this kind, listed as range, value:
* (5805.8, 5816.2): 5.417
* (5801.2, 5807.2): 5.556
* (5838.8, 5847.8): 5.471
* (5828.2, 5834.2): 5.044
